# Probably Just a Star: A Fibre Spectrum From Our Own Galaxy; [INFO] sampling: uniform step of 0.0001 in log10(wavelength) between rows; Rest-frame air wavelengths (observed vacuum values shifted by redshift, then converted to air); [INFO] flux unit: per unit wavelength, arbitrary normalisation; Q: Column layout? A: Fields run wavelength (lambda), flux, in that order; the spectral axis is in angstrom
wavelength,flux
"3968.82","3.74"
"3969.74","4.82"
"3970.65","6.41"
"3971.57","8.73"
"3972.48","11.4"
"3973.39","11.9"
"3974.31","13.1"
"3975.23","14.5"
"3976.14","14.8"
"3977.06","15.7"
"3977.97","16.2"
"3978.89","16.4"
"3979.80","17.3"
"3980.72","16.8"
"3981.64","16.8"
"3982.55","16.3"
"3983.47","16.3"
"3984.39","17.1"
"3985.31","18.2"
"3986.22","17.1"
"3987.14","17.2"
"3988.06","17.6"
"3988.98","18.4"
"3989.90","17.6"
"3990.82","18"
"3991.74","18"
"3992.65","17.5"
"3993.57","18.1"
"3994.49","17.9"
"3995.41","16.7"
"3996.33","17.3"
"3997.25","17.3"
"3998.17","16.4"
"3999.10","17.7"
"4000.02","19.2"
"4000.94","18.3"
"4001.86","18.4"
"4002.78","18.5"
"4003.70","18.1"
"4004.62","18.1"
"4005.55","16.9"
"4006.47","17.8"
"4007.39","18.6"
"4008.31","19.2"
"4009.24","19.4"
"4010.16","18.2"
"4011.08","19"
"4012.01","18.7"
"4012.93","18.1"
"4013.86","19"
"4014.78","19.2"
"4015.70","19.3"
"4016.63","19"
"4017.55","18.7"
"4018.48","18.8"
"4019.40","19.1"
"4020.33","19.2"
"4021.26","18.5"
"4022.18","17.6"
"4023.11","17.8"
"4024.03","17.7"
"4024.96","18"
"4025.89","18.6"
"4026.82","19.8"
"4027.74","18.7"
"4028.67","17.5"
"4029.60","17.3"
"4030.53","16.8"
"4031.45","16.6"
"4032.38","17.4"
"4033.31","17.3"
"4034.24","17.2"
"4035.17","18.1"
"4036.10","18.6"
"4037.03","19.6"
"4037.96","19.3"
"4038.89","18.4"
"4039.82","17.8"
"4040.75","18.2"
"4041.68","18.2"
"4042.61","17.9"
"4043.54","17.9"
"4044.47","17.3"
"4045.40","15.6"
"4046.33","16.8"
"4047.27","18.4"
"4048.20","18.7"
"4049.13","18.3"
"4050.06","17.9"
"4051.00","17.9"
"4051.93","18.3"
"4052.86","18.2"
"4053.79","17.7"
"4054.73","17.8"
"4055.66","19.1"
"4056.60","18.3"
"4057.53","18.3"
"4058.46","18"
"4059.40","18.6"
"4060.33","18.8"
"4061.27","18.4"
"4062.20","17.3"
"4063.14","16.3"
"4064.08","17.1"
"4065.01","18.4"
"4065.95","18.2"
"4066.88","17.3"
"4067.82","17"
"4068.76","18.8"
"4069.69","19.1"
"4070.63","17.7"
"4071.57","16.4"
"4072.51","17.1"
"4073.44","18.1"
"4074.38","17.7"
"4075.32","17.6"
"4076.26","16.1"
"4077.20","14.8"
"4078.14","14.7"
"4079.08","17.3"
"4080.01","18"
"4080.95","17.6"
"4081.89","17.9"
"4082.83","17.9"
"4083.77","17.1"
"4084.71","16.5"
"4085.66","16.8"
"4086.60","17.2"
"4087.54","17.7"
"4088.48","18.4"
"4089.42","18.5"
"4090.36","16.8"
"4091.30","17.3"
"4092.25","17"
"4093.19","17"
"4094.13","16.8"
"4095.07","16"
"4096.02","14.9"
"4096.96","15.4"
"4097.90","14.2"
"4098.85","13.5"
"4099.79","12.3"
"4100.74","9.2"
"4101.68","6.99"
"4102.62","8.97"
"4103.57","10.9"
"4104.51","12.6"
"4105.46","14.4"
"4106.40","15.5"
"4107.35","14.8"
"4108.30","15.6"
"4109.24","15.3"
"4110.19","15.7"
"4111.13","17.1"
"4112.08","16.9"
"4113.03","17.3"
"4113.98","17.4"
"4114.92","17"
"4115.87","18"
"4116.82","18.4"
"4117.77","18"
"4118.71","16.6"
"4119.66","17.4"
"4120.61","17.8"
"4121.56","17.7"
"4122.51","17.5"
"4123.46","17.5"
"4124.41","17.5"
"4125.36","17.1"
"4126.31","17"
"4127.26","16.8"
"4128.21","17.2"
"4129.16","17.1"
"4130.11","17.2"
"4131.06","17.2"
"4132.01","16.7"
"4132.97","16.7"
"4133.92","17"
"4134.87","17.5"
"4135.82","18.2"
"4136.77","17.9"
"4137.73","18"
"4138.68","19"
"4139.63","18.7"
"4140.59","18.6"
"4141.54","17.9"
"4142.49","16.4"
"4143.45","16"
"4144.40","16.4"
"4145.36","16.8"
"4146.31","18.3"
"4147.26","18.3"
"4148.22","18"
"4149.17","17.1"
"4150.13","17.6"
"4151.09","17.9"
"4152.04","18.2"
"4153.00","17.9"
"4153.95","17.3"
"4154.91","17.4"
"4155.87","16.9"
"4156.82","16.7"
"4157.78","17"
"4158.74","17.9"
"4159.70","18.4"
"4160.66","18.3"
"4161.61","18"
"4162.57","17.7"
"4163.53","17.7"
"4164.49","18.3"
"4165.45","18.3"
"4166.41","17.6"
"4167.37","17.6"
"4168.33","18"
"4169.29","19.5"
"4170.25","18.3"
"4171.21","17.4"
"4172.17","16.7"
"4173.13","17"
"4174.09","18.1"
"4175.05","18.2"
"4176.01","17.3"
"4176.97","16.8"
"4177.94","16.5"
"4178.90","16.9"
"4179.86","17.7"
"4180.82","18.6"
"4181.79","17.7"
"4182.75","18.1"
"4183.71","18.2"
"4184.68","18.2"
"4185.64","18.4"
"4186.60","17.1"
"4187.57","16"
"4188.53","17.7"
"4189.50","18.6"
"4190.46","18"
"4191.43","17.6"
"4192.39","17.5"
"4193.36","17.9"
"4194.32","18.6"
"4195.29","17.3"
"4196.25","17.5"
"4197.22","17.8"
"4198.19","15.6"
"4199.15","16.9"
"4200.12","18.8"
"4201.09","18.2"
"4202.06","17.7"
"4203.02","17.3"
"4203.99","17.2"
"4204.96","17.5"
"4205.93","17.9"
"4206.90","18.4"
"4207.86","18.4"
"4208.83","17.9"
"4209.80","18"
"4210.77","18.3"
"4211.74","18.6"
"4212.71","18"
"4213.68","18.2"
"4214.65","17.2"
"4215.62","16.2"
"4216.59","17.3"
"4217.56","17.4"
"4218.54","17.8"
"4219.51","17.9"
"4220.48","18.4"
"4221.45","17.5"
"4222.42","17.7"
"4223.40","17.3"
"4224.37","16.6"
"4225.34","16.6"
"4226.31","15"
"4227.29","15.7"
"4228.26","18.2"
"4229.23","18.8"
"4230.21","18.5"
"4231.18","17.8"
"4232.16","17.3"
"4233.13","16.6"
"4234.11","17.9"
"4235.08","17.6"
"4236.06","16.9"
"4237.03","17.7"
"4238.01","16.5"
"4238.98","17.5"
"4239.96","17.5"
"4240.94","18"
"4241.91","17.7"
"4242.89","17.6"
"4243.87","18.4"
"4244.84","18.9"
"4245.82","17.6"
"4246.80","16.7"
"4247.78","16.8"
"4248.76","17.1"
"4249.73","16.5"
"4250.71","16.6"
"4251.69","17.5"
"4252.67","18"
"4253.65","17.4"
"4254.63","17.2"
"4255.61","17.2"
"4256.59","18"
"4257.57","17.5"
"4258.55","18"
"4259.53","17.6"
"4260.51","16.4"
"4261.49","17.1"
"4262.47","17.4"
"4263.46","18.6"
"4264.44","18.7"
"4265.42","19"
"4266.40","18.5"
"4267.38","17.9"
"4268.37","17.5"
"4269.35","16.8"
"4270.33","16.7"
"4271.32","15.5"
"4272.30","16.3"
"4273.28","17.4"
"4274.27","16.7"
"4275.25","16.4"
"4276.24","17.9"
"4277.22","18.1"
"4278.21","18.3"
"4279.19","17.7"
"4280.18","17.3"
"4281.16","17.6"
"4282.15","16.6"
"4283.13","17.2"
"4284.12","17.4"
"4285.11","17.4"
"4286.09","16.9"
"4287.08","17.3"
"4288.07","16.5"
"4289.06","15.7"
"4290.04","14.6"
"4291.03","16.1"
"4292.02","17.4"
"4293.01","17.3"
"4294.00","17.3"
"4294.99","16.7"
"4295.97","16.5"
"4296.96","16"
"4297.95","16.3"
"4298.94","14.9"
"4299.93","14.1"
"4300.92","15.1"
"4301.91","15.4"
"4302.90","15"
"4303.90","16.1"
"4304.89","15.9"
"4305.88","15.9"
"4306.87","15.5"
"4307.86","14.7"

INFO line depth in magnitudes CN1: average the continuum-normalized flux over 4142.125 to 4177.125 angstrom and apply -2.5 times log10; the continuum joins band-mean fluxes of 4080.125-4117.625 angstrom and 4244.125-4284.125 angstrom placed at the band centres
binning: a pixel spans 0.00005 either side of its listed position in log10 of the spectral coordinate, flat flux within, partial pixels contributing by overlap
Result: -0.084 mag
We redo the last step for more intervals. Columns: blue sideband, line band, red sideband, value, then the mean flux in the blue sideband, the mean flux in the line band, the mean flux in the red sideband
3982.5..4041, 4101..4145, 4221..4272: 0.08 mag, 18.1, 16.4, 17.4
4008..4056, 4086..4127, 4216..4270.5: 0.14 mag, 18.2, 15.8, 17.5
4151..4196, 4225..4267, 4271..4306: -0.03 mag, 17.7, 17.5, 16.5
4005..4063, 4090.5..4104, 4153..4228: 0.30 mag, 18.2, 13.7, 17.6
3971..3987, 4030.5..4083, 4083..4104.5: -0.18 mag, 15.2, 17.7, 15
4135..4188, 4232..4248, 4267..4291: -0.02 mag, 17.7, 17.5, 17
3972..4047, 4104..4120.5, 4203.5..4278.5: 0.08 mag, 17.6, 16.4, 17.5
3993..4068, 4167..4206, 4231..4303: -0.01 mag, 18.1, 17.7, 17.1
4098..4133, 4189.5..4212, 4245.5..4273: -0.07 mag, 15.7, 17.8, 17.4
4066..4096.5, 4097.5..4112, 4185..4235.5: 0.29 mag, 17.2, 13.2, 17.6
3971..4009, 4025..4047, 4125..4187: -0.05 mag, 16.8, 17.9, 17.6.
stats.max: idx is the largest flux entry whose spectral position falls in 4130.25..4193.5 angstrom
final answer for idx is 19.5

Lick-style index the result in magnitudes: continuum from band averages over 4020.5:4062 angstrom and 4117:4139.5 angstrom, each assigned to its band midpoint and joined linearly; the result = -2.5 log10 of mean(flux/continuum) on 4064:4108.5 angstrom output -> 0.11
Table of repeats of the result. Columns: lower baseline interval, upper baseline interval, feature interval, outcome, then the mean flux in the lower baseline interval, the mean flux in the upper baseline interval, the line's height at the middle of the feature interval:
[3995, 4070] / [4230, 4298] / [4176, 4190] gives -0.002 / 18.1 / 17.3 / 17.6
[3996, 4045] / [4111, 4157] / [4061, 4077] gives 0.024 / 18.2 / 17.5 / 17.9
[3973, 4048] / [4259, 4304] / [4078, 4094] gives 0.008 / 17.7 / 16.9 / 17.5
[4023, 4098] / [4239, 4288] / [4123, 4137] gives 0.019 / 17.6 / 17.4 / 17.5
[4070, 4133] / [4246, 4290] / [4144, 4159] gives -0.060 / 16.2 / 17.3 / 16.5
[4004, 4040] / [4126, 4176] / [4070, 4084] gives 0.058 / 18.3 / 17.6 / 18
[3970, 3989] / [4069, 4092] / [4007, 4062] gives -0.128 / 15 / 17.3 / 16.2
